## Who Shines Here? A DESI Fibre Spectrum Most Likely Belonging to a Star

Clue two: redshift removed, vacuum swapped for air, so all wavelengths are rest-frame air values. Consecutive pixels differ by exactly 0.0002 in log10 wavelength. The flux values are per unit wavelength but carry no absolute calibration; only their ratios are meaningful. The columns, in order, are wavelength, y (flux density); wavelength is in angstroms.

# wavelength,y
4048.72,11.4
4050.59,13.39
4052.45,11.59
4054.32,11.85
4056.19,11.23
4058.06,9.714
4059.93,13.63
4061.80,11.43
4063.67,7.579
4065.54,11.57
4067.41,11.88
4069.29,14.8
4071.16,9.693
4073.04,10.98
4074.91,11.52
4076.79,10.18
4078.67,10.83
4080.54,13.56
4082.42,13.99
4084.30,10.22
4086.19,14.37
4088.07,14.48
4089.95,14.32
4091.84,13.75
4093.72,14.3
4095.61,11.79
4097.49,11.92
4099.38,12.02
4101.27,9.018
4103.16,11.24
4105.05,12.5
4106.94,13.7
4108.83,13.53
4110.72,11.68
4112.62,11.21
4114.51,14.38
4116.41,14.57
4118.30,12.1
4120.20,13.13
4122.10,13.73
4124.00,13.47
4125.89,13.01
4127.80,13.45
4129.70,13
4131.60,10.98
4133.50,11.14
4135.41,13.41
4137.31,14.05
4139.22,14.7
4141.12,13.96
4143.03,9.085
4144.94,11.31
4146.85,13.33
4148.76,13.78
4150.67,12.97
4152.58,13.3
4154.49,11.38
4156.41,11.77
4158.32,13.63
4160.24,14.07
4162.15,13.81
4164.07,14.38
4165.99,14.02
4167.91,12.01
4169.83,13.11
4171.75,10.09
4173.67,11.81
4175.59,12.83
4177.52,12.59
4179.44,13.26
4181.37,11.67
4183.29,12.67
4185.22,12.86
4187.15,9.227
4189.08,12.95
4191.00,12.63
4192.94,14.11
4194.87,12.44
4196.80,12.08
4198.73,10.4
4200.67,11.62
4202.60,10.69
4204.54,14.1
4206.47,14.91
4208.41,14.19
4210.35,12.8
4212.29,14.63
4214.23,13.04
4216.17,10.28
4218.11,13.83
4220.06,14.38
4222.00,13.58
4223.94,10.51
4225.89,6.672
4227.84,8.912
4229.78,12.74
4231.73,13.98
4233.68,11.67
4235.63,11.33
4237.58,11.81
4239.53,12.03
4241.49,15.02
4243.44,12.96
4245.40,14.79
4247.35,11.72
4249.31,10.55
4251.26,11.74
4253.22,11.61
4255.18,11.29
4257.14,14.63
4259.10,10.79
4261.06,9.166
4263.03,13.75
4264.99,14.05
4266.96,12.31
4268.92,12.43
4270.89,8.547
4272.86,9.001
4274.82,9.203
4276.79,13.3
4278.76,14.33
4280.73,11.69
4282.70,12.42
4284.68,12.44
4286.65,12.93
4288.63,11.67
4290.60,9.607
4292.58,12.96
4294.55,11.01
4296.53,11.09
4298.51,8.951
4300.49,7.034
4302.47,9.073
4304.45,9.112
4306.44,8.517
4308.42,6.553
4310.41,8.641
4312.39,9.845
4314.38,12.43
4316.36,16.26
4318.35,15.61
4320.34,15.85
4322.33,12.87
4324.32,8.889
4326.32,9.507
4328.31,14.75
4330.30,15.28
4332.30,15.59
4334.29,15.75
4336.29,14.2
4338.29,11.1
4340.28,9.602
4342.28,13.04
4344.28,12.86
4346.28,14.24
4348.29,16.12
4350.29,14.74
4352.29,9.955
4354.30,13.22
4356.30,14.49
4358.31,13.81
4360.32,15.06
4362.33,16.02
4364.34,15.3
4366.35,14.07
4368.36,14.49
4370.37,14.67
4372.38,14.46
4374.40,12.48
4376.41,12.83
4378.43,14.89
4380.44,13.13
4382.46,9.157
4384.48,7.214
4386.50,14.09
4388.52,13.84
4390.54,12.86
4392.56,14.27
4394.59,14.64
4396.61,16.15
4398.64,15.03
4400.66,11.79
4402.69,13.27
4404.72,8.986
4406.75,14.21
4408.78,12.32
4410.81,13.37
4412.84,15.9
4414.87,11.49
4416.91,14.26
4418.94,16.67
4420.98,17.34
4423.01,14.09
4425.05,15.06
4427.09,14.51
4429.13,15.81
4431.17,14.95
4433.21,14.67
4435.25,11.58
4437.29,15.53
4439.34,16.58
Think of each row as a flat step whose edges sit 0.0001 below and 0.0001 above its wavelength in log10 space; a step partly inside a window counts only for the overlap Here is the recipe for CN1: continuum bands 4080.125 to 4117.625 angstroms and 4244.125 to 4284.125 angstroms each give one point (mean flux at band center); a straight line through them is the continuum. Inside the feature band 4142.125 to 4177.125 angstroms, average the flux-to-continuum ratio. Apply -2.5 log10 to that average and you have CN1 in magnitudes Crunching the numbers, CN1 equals -0.01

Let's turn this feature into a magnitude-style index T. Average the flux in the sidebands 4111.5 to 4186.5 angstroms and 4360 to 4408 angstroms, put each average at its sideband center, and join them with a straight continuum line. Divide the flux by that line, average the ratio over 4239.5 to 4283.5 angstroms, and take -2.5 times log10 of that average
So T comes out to 0.09 mag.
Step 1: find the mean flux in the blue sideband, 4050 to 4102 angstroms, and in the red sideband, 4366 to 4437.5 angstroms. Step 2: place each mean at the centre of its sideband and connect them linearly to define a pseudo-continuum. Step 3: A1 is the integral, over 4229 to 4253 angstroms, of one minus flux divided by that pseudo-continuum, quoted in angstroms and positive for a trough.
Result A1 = 0.7 angstroms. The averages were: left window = 12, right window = 13.7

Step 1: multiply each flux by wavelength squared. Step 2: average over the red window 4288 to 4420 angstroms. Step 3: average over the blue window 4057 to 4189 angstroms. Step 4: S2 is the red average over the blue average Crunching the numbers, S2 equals 1.14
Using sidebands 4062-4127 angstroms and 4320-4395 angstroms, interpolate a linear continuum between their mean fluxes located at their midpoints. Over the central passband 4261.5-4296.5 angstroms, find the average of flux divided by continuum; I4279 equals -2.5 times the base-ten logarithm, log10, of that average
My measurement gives 0.11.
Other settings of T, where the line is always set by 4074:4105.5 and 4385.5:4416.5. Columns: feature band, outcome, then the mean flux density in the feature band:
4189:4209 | 0.00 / 12.7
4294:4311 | 0.43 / 8.83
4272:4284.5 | 0.11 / 11.7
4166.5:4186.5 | 0.03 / 12.3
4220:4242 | 0.10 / 11.7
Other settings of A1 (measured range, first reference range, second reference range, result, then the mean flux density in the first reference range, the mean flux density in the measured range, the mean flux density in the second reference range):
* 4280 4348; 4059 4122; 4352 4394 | 6.9 angstroms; 12.3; 11.9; 13.4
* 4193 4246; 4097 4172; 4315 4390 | 2.4 angstroms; 12.7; 12.4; 13.5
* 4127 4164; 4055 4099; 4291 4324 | -3.5 angstroms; 12.1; 12.8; 10.9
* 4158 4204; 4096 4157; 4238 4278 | -0.5 angstroms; 12.6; 12.5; 12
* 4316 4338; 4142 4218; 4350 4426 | -0.9 angstroms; 12.6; 13.9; 13.7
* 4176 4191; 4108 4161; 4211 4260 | 0.4 angstroms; 12.9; 12.2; 12.2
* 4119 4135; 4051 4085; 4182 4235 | -1.2 angstroms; 11.5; 12.7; 12.3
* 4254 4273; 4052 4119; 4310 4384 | 1.9 angstroms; 12.1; 11.7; 13.4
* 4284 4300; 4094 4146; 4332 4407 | 2.4 angstroms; 12.5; 11.2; 13.4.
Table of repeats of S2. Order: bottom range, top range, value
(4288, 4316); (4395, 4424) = 1.48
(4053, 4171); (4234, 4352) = 1.05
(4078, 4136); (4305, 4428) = 1.18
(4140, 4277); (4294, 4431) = 1.14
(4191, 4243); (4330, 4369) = 1.20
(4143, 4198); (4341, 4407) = 1.18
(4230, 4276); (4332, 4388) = 1.18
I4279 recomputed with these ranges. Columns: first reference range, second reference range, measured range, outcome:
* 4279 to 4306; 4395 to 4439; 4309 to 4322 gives -0.128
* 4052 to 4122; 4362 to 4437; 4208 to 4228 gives 0.062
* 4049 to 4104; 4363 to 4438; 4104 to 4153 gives -0.056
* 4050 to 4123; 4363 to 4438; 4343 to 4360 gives -0.015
